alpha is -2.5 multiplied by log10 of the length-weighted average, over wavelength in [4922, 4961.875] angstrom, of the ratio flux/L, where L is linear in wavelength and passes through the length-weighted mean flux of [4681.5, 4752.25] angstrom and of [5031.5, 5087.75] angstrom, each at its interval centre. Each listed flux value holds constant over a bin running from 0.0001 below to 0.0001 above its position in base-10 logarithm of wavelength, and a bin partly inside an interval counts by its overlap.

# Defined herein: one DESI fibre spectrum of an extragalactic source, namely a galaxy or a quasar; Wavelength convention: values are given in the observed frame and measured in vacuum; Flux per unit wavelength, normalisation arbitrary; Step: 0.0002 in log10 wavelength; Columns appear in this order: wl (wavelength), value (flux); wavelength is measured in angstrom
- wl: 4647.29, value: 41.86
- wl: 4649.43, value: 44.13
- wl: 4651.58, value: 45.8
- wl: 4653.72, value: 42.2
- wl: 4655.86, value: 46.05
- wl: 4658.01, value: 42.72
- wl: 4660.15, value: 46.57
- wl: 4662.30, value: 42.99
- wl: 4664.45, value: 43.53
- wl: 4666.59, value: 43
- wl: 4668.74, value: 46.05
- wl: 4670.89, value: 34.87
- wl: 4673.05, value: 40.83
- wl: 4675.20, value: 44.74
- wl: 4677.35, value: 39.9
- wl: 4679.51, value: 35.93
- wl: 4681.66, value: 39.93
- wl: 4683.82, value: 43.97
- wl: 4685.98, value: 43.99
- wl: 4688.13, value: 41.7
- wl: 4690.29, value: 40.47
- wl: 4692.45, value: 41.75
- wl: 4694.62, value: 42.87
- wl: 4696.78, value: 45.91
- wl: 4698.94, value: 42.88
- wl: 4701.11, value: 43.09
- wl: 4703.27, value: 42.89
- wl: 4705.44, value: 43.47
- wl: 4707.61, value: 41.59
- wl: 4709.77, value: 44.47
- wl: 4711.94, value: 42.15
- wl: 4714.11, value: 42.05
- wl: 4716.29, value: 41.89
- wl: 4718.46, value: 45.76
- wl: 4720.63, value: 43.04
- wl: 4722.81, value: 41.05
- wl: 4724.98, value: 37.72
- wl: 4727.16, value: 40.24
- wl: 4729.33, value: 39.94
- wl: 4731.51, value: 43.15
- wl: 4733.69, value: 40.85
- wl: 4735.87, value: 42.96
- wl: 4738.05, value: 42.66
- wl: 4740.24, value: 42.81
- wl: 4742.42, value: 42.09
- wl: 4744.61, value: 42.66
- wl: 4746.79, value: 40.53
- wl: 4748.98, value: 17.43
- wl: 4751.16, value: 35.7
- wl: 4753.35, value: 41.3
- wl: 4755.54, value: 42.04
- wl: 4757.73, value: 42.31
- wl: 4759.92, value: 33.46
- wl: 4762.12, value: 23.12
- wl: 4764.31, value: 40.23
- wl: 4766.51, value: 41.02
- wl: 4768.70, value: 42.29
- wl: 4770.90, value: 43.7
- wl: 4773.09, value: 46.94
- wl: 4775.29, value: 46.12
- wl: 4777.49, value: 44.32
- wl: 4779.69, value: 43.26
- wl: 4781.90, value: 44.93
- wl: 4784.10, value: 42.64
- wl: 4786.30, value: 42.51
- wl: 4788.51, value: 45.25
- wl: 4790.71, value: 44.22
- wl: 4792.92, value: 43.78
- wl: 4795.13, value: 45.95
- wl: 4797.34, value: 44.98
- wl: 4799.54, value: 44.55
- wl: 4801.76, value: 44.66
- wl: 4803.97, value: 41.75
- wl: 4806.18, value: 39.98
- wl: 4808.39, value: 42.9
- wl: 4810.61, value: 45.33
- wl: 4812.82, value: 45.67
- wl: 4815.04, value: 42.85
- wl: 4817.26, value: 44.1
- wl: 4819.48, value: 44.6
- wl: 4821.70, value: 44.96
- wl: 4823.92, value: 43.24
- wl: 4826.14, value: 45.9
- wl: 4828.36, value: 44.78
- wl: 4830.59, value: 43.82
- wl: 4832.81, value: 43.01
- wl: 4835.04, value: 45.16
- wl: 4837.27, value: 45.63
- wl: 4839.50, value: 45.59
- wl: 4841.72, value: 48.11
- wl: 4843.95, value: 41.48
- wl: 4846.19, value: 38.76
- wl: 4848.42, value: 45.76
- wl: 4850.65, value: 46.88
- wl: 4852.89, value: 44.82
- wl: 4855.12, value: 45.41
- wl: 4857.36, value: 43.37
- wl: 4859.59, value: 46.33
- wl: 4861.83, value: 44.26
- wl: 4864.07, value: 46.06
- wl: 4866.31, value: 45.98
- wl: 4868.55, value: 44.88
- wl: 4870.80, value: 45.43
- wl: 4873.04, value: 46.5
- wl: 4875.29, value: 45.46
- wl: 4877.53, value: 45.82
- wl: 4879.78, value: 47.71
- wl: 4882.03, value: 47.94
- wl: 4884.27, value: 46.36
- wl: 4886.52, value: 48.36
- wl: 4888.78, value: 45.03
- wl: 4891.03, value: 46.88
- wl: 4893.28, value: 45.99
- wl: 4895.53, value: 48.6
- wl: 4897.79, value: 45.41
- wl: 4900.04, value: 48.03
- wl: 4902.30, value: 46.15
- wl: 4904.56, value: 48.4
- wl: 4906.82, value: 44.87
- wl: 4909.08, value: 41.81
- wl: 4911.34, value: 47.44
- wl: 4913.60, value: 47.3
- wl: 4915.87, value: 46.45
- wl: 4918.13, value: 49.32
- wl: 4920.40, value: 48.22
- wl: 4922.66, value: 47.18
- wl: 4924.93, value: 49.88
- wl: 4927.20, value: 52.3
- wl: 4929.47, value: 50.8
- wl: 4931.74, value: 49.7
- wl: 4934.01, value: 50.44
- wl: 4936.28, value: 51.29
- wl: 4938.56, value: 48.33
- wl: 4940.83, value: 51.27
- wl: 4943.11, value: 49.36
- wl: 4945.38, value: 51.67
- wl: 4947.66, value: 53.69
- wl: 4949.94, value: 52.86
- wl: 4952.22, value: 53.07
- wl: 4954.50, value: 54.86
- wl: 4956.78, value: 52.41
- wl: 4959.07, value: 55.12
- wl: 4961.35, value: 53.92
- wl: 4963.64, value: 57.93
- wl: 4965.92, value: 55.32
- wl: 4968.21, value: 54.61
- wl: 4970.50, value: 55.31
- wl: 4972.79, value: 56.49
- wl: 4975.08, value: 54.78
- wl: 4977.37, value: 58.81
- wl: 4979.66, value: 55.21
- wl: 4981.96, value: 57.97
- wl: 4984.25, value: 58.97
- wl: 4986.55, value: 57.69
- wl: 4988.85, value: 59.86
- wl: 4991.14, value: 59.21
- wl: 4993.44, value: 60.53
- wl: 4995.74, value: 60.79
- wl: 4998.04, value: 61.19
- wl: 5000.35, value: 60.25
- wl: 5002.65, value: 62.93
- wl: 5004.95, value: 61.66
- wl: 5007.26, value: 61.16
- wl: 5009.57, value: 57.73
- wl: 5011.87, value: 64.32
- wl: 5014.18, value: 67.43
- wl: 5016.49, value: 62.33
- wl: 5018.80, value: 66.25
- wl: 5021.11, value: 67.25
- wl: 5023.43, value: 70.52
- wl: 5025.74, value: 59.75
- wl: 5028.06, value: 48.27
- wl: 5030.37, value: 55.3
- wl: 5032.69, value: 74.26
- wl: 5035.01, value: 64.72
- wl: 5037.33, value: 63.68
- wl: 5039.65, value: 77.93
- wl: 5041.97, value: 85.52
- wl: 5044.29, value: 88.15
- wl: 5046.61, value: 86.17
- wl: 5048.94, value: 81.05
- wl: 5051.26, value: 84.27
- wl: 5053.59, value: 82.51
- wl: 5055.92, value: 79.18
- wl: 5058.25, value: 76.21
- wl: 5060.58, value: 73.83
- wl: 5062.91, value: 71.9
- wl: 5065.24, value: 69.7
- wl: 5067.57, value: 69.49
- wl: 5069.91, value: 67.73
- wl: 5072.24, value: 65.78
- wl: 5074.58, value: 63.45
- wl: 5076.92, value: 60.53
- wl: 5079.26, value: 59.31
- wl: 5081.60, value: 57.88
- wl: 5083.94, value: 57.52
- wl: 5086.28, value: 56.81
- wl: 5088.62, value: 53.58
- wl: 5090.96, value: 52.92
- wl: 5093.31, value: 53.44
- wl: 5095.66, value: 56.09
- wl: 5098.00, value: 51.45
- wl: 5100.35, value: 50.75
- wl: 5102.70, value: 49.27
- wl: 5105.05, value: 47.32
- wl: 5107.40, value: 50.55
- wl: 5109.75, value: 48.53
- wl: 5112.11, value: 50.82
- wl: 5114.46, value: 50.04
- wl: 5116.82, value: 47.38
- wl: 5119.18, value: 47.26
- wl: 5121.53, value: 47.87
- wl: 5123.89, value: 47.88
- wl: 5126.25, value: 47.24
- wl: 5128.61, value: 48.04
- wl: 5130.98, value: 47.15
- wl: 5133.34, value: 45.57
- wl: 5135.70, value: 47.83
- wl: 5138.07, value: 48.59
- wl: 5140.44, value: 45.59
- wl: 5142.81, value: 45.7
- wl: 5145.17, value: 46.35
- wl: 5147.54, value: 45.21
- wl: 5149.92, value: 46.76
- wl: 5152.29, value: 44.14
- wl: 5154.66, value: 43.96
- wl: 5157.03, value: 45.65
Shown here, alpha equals 0.18 mag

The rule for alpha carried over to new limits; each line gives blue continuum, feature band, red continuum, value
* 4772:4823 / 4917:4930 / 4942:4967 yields 0.048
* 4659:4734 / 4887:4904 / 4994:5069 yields 0.239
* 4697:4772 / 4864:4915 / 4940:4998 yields 0.094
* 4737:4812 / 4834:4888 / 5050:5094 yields 0.072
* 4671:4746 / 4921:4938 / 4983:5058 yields 0.195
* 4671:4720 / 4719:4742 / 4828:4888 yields 0.034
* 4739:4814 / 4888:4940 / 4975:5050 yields 0.152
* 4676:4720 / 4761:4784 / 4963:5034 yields 0.127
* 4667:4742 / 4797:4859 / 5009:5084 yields 0.172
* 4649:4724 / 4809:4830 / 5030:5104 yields 0.150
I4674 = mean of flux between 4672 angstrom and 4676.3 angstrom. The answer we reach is 42.8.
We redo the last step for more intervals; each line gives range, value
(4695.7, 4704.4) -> 43.7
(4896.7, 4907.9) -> 46.6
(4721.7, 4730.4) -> 39.8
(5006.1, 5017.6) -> 62.6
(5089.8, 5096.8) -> 54.1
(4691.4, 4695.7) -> 42.2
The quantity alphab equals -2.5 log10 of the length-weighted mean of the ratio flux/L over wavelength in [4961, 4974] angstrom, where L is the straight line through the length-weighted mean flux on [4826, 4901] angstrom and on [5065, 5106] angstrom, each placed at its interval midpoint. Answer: -0.09 mag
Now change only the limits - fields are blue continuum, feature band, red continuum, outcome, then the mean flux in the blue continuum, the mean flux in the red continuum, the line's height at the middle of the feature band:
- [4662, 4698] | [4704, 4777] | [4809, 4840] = 0.06 mag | 41.9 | 44.6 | 43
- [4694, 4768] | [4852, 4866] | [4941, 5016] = 0.09 mag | 40.4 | 57.4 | 49.2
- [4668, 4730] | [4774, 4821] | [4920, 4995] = 0.06 mag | 41.9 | 54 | 46.5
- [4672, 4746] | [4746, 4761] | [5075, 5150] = 0.19 mag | 42.1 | 50.5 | 43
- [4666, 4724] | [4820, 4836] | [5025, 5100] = 0.15 mag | 42.2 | 67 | 51.2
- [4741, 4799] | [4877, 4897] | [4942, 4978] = 0.05 mag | 40.9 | 54.3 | 49.2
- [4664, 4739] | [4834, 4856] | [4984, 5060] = 0.19 mag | 42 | 67.7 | 53.5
